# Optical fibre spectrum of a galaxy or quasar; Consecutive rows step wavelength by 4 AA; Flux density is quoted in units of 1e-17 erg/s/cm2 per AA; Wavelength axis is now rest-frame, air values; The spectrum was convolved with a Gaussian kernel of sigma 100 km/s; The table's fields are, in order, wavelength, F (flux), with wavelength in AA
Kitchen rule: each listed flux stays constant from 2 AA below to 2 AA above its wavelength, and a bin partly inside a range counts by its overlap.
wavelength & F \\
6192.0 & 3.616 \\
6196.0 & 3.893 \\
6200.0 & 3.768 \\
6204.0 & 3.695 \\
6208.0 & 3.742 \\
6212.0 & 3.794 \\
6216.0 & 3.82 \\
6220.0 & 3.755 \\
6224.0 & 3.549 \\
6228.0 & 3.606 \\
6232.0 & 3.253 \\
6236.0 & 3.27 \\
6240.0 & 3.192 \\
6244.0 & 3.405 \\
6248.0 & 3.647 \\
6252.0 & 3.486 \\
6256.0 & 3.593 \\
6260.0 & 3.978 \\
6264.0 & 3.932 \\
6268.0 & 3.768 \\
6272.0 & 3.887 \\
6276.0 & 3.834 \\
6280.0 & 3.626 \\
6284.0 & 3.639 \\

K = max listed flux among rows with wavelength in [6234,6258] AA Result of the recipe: 3.647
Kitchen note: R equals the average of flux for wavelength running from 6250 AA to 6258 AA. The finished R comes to 3.54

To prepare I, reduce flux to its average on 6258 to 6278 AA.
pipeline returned 3.88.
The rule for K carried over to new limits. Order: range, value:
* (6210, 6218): 3.82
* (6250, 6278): 3.978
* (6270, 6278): 3.887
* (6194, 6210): 3.893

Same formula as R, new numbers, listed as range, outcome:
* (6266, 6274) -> 3.83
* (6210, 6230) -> 3.7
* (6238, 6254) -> 3.43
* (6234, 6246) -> 3.29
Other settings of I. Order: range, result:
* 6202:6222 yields 3.76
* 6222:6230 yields 3.58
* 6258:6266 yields 3.96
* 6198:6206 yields 3.73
